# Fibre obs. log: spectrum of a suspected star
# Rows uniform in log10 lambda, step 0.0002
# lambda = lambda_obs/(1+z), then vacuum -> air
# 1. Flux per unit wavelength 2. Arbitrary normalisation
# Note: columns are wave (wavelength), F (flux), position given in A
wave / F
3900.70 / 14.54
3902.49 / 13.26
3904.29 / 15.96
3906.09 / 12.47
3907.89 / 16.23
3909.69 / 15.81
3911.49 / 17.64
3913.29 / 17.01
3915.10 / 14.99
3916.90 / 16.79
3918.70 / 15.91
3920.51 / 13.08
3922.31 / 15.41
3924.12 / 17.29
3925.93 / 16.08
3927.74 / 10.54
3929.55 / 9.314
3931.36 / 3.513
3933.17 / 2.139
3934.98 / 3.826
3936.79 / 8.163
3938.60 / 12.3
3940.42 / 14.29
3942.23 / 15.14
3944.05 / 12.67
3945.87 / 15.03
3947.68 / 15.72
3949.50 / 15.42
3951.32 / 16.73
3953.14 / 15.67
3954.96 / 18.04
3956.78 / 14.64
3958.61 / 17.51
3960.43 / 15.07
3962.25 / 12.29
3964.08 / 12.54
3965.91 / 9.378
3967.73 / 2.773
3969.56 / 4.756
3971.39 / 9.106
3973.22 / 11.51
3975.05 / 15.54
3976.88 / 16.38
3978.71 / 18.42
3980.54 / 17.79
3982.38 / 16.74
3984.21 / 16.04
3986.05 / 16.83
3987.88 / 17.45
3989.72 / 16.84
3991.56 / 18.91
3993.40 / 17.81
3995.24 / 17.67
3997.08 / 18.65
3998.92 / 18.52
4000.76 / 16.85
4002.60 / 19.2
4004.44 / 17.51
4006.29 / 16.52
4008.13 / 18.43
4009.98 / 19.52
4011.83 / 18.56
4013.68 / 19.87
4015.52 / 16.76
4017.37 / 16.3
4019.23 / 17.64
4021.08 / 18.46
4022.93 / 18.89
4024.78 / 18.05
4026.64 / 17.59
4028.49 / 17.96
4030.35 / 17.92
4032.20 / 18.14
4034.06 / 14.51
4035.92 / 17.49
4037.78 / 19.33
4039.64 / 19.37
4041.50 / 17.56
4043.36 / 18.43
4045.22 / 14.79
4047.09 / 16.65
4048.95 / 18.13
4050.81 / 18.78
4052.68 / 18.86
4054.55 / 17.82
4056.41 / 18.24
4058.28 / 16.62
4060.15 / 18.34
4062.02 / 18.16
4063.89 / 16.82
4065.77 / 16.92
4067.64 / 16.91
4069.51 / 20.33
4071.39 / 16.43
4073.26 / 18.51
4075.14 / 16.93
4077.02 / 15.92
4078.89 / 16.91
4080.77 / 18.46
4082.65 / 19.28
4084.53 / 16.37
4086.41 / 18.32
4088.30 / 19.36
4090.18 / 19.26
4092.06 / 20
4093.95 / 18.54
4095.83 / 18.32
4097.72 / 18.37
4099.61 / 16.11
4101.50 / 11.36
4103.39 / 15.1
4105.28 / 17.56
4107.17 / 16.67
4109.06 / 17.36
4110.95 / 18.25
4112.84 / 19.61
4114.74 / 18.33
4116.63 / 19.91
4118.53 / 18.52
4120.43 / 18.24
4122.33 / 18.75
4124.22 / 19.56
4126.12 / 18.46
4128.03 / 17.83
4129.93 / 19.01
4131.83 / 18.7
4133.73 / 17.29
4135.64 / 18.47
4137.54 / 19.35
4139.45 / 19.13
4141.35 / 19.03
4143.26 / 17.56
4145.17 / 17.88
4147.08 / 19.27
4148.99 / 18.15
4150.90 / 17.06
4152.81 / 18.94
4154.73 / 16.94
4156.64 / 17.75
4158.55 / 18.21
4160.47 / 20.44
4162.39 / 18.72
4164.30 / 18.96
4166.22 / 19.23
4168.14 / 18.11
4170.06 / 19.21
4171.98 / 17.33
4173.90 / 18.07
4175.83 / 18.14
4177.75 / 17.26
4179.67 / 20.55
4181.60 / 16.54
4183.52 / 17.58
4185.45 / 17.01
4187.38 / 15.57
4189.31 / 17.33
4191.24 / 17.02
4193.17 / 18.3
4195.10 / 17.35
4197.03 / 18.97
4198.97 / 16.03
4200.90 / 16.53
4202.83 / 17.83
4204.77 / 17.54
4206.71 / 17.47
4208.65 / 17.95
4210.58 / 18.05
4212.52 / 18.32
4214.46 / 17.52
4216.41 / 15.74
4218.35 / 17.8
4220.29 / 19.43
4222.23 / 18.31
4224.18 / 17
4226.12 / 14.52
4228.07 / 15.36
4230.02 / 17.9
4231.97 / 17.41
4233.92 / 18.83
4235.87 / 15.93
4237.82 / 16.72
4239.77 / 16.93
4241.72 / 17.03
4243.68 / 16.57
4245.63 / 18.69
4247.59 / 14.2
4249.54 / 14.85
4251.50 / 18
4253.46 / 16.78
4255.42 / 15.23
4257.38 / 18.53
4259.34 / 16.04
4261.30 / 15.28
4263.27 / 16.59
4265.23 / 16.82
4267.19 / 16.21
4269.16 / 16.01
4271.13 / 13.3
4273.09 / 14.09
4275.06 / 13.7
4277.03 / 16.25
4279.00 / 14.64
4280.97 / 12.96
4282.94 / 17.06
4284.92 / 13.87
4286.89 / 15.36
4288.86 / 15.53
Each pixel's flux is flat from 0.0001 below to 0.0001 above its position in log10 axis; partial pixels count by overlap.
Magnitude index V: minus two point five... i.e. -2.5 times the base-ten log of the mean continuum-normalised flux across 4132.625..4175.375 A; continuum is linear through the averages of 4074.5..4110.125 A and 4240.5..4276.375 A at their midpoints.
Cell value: -0.09 mag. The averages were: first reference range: 17.4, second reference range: 16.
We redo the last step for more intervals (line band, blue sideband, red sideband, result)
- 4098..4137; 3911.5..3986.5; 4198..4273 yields -0.16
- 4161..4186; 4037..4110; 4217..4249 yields -0.06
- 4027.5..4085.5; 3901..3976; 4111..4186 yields -0.10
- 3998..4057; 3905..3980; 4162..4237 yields -0.22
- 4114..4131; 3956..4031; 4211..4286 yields -0.16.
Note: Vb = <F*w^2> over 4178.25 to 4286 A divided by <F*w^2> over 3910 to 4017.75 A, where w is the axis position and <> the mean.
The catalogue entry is 1.29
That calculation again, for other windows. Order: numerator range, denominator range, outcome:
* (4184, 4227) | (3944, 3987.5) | 1.38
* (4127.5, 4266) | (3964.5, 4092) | 1.12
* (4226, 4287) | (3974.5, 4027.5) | 1.02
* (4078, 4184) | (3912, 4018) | 1.35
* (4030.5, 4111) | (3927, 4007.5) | 1.32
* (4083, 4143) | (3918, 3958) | 1.54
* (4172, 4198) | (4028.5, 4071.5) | 1.06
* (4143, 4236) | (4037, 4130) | 1.05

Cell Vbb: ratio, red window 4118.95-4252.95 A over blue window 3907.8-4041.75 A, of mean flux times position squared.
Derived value 1.29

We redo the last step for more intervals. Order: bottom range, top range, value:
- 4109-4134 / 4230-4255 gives 0.96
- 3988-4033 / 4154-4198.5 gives 1.08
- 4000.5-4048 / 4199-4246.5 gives 1.07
